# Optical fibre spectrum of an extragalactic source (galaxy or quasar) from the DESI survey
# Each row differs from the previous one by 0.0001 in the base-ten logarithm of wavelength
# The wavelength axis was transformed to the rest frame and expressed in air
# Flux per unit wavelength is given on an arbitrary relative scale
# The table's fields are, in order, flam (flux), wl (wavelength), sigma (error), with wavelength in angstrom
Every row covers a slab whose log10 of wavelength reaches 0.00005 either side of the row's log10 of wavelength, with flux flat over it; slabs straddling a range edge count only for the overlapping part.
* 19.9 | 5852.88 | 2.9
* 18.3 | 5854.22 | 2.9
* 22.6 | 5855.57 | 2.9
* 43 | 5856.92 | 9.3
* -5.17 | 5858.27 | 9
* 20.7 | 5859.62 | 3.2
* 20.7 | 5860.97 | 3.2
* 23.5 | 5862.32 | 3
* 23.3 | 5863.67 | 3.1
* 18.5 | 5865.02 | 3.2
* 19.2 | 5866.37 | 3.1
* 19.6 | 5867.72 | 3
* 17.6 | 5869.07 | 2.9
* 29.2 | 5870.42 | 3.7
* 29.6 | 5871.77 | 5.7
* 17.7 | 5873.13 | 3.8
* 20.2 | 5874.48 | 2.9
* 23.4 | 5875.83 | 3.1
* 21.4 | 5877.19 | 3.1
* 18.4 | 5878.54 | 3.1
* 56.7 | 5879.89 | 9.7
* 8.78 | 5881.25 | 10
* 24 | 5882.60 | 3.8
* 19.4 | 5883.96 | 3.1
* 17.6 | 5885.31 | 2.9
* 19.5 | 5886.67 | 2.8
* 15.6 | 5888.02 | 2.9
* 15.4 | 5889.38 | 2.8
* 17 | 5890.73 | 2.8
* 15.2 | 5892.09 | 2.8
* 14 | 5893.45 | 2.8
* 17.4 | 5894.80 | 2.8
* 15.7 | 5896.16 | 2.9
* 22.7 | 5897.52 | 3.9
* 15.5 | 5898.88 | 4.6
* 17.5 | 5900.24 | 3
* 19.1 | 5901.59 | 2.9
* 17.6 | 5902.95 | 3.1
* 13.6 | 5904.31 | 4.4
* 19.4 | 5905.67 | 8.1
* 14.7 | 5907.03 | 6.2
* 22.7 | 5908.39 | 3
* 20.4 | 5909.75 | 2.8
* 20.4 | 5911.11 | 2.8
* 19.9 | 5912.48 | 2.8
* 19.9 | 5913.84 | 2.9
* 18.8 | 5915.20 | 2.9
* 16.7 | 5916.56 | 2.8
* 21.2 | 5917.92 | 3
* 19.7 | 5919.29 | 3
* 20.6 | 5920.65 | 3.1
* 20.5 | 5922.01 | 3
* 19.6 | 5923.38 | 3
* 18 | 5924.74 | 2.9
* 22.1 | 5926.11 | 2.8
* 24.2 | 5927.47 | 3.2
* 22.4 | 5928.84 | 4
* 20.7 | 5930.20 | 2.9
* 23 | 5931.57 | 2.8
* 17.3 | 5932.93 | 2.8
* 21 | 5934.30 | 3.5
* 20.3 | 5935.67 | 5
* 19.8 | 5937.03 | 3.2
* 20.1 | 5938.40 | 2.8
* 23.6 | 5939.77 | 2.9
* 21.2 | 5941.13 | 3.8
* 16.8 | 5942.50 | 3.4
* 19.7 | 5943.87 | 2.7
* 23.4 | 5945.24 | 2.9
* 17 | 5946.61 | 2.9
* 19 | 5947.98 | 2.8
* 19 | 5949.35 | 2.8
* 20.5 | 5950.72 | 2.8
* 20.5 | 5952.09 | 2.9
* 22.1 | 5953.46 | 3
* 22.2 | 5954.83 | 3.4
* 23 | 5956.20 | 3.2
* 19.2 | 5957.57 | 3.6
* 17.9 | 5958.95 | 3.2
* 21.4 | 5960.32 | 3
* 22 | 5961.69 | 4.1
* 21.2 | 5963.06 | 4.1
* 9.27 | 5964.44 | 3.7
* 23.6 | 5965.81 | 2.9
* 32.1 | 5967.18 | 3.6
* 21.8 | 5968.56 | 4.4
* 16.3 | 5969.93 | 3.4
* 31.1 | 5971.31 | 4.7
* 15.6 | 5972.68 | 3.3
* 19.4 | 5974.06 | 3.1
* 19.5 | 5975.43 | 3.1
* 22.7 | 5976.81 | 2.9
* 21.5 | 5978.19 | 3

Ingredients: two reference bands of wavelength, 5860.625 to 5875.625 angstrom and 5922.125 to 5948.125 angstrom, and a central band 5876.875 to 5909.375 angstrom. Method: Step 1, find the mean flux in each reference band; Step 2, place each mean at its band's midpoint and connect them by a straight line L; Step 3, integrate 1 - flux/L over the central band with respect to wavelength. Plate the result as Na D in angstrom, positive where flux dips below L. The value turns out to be 3.4 angstrom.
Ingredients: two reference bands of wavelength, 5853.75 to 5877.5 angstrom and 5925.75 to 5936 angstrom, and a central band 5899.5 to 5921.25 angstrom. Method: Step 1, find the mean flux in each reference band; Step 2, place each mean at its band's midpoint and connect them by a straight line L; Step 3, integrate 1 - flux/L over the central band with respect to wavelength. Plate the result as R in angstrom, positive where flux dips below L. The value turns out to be 2.5 angstrom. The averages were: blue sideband 21.3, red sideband 21.4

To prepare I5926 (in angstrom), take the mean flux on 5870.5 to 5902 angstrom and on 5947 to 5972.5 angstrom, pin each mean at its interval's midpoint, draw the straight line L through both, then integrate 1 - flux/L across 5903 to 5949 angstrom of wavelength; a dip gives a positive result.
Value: 1.80 angstrom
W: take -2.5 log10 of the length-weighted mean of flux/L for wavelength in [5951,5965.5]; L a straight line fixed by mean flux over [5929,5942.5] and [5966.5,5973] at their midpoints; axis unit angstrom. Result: 0.14 mag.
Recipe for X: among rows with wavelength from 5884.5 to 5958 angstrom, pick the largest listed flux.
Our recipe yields 24.2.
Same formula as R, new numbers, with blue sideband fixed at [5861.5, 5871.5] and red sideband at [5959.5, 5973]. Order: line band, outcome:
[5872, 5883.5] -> -1.11 angstrom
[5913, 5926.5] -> 1.28 angstrom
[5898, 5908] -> 2.16 angstrom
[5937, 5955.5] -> 1.08 angstrom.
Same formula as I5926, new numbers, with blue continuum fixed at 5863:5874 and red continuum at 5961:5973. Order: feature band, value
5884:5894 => 2.4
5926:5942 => 0.3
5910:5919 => 0.9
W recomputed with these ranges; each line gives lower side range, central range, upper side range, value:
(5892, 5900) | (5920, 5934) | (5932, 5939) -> -0.09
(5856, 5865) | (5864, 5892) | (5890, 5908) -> -0.12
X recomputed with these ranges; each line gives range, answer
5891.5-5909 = 22.7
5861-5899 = 56.7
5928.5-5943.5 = 23.6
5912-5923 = 21.2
